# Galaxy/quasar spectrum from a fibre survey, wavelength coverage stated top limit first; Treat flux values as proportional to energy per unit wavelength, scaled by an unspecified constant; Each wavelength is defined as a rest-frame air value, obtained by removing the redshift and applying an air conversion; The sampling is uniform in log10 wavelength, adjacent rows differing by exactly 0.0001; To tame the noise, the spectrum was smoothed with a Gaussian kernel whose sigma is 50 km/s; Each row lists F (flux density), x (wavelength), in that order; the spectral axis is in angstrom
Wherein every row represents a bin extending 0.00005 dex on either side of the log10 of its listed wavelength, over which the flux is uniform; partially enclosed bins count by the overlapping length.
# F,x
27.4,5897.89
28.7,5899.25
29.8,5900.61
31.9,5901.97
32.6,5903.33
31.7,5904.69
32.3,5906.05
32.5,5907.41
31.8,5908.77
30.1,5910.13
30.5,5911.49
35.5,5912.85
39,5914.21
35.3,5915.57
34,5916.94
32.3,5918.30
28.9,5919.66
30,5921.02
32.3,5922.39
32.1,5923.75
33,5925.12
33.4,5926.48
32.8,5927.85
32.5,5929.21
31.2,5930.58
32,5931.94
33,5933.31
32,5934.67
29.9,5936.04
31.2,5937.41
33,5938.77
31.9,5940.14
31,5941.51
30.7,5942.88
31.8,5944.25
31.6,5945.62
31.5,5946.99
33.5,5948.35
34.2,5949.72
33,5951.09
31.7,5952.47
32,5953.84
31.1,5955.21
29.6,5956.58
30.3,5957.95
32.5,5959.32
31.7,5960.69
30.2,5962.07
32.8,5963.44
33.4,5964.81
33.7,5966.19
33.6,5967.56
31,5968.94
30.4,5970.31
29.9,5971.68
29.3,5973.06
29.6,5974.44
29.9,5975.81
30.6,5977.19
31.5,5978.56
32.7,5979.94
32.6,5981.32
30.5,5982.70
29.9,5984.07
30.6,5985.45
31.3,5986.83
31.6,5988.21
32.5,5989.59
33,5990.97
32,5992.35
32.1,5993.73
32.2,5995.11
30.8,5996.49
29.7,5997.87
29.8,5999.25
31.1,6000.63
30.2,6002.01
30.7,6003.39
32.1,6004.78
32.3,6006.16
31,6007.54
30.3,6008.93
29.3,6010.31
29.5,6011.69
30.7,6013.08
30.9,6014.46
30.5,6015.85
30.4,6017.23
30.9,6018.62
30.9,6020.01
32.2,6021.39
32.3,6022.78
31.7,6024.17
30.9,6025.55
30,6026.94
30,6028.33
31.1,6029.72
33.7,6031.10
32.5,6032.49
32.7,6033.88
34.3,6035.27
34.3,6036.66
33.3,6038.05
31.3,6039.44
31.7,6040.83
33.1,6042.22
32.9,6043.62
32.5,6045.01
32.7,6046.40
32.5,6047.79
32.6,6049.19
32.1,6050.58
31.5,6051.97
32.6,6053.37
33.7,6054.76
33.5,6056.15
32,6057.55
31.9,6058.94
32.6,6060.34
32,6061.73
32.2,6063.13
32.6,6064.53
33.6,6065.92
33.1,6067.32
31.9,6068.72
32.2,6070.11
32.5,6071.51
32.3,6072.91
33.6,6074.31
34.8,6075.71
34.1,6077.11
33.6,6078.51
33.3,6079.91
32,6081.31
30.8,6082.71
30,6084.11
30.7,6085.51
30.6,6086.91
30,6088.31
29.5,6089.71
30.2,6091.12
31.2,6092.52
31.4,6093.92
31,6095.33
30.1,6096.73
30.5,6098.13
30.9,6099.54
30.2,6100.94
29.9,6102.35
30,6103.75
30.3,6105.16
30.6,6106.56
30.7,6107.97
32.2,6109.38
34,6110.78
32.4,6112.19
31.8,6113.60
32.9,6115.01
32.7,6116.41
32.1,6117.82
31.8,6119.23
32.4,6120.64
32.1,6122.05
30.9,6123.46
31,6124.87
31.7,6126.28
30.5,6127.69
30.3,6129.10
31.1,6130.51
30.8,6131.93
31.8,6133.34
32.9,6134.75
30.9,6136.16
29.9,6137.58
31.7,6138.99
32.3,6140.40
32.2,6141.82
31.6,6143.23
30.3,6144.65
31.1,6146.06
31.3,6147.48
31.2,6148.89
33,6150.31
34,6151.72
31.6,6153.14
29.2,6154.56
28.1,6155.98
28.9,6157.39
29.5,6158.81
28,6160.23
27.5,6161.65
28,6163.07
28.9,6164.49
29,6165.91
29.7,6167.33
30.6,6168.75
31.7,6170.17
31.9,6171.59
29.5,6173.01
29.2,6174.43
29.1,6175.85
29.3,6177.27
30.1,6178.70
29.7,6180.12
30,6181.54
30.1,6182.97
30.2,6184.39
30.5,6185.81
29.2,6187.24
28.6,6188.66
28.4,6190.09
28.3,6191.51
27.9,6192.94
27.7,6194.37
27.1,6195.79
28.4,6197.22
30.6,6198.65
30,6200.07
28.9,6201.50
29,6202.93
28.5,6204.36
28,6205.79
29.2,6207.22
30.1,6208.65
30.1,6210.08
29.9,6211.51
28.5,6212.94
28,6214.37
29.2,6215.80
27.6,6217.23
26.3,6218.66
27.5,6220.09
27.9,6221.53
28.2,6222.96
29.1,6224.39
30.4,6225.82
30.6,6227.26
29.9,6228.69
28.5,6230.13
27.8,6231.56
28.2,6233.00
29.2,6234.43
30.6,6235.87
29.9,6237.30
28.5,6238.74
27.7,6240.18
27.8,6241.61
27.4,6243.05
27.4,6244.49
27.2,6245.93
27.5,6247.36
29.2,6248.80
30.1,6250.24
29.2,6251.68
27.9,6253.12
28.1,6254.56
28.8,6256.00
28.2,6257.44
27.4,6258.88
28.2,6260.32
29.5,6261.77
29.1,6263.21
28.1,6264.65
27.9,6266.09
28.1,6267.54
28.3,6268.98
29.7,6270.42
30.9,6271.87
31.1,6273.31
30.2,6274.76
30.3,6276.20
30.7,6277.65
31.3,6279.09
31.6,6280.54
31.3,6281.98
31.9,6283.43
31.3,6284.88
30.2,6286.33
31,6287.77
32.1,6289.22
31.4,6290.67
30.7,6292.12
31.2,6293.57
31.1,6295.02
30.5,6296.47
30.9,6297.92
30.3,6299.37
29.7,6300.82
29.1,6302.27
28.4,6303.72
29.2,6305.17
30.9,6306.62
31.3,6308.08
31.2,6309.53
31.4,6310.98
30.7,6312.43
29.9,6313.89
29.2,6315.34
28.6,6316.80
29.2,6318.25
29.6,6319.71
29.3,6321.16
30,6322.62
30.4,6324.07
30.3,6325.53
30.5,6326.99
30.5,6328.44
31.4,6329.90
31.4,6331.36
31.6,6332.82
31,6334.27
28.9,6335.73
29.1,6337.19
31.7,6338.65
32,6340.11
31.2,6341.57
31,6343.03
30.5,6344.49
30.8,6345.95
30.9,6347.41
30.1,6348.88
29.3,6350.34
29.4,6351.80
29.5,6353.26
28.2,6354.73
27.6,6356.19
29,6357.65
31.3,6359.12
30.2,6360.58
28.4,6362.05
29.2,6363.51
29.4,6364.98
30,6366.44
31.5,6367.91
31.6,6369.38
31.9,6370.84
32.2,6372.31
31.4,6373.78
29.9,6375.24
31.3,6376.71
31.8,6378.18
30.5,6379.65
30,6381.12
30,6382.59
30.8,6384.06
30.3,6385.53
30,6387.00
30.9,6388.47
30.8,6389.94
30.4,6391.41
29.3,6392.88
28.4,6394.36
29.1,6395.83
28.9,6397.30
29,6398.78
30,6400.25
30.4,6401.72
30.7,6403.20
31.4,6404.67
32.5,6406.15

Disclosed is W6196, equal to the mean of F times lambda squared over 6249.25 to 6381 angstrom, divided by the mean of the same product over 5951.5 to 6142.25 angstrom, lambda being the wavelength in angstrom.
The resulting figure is 1.0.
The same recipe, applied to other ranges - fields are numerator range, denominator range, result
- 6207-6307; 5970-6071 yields 1.00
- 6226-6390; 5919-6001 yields 1.06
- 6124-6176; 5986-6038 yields 1.02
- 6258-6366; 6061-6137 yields 1.02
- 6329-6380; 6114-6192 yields 1.06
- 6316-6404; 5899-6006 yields 1.09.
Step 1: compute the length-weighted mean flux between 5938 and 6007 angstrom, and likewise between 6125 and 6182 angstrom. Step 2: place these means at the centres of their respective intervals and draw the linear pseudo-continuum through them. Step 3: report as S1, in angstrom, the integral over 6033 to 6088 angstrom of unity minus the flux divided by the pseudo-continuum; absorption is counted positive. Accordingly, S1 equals -2.7 angstrom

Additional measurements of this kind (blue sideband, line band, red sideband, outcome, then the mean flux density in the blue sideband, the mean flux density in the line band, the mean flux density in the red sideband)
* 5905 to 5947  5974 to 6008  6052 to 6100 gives 0.94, 32.2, 31.2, 32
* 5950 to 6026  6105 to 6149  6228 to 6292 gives -1.88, 31.2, 31.6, 29.3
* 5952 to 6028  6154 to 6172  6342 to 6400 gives 0.83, 31.2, 29.3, 30.1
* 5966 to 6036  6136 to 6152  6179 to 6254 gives -1.06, 31.2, 31.6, 28.8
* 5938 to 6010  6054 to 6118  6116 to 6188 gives -1.89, 31.4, 31.8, 30.6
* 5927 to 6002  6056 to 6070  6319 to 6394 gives -0.56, 31.5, 32.5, 30.3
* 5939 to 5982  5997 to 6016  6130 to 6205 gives 0.40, 31.6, 30.6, 30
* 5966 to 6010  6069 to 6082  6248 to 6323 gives -0.98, 31.2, 33.1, 29.9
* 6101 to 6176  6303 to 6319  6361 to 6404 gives 0.24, 30.9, 30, 30.3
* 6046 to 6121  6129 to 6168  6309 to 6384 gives 1.20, 31.9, 30.5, 30.3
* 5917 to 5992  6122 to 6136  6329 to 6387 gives -0.06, 31.7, 31.3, 30.4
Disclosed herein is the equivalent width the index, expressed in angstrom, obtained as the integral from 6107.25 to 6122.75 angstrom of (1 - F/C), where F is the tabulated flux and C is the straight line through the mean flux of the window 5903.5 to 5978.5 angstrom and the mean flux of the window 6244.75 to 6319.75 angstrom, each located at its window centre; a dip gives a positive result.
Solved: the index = -0.7 angstrom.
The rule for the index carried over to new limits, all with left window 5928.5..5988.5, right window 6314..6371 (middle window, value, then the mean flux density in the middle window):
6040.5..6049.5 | -0.40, 32.6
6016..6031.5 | 0.05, 31.2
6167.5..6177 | 0.16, 30.3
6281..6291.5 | -0.34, 31.3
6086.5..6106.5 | 0.40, 30.4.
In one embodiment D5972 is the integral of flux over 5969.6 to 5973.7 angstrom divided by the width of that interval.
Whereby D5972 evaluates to 29.9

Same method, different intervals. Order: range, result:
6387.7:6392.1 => 30.7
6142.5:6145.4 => 31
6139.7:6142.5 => 32.2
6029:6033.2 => 32.5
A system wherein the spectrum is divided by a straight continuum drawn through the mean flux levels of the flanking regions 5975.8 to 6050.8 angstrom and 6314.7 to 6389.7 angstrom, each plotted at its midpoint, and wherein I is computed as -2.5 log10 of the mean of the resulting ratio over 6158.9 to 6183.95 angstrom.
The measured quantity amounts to 0.051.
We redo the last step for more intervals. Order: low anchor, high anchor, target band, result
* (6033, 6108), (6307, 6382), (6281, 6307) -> 0.00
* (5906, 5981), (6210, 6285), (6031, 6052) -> -0.06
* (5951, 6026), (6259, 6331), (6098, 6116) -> -0.02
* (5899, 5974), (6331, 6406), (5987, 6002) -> 0.01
